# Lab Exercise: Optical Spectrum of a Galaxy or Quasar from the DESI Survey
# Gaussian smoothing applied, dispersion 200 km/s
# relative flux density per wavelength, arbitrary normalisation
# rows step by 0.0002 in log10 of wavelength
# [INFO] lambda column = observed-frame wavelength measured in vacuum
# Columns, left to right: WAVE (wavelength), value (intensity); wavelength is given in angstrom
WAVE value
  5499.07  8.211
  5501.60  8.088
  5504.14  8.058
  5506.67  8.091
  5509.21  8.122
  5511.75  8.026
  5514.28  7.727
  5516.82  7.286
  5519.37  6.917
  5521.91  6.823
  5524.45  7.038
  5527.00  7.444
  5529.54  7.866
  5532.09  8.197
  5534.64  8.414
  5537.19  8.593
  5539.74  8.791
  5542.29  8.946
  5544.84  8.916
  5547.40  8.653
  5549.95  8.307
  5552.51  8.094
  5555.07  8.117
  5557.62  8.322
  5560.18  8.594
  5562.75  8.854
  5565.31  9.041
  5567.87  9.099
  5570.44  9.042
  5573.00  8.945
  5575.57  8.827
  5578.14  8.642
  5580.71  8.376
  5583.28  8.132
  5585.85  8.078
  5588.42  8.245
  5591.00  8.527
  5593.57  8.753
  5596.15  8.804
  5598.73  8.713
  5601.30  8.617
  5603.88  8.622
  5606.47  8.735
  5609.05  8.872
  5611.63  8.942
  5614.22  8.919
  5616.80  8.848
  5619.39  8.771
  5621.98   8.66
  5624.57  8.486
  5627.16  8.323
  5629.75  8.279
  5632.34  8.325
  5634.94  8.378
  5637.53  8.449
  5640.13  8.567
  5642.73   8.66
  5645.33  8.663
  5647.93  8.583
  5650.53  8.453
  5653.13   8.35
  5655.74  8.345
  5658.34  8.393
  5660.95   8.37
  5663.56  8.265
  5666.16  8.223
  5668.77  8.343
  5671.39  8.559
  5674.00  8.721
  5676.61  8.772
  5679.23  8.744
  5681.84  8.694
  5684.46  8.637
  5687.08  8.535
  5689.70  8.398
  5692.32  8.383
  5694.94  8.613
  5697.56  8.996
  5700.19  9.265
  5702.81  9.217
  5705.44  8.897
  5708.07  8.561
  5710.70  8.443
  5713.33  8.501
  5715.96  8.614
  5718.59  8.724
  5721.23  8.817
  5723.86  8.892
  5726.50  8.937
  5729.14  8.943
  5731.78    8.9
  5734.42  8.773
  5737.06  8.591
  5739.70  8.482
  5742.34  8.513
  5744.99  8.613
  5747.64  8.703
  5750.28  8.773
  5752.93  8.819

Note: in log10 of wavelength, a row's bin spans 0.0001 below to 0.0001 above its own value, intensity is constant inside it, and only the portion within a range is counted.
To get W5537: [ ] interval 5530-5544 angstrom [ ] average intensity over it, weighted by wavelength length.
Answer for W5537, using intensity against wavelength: 8.56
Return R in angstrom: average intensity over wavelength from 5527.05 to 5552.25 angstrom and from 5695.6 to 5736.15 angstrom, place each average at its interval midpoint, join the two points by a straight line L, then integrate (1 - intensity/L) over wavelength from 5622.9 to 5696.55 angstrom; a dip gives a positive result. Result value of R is 1.9 angstrom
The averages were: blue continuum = 8.45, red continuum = 8.83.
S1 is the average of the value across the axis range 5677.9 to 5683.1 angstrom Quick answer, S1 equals 8.72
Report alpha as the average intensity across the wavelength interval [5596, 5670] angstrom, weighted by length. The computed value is 8.55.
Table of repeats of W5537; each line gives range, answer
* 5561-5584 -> 8.78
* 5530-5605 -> 8.59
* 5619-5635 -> 8.45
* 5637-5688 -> 8.52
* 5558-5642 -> 8.64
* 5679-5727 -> 8.73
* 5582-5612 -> 8.58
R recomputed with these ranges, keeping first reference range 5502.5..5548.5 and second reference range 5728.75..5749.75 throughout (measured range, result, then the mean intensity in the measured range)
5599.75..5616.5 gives -1.07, 8.79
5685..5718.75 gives -0.55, 8.7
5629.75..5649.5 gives -0.33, 8.5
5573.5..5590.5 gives -0.50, 8.41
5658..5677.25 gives 0.01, 8.45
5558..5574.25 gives -1.54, 8.89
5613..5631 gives -0.67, 8.61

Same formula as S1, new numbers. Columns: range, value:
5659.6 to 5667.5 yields 8.29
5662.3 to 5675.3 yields 8.42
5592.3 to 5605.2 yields 8.7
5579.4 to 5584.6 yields 8.26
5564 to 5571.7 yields 9.06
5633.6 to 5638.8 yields 8.41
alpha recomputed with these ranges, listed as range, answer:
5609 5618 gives 8.9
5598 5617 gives 8.79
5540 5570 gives 8.65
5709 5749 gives 8.7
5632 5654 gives 8.5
